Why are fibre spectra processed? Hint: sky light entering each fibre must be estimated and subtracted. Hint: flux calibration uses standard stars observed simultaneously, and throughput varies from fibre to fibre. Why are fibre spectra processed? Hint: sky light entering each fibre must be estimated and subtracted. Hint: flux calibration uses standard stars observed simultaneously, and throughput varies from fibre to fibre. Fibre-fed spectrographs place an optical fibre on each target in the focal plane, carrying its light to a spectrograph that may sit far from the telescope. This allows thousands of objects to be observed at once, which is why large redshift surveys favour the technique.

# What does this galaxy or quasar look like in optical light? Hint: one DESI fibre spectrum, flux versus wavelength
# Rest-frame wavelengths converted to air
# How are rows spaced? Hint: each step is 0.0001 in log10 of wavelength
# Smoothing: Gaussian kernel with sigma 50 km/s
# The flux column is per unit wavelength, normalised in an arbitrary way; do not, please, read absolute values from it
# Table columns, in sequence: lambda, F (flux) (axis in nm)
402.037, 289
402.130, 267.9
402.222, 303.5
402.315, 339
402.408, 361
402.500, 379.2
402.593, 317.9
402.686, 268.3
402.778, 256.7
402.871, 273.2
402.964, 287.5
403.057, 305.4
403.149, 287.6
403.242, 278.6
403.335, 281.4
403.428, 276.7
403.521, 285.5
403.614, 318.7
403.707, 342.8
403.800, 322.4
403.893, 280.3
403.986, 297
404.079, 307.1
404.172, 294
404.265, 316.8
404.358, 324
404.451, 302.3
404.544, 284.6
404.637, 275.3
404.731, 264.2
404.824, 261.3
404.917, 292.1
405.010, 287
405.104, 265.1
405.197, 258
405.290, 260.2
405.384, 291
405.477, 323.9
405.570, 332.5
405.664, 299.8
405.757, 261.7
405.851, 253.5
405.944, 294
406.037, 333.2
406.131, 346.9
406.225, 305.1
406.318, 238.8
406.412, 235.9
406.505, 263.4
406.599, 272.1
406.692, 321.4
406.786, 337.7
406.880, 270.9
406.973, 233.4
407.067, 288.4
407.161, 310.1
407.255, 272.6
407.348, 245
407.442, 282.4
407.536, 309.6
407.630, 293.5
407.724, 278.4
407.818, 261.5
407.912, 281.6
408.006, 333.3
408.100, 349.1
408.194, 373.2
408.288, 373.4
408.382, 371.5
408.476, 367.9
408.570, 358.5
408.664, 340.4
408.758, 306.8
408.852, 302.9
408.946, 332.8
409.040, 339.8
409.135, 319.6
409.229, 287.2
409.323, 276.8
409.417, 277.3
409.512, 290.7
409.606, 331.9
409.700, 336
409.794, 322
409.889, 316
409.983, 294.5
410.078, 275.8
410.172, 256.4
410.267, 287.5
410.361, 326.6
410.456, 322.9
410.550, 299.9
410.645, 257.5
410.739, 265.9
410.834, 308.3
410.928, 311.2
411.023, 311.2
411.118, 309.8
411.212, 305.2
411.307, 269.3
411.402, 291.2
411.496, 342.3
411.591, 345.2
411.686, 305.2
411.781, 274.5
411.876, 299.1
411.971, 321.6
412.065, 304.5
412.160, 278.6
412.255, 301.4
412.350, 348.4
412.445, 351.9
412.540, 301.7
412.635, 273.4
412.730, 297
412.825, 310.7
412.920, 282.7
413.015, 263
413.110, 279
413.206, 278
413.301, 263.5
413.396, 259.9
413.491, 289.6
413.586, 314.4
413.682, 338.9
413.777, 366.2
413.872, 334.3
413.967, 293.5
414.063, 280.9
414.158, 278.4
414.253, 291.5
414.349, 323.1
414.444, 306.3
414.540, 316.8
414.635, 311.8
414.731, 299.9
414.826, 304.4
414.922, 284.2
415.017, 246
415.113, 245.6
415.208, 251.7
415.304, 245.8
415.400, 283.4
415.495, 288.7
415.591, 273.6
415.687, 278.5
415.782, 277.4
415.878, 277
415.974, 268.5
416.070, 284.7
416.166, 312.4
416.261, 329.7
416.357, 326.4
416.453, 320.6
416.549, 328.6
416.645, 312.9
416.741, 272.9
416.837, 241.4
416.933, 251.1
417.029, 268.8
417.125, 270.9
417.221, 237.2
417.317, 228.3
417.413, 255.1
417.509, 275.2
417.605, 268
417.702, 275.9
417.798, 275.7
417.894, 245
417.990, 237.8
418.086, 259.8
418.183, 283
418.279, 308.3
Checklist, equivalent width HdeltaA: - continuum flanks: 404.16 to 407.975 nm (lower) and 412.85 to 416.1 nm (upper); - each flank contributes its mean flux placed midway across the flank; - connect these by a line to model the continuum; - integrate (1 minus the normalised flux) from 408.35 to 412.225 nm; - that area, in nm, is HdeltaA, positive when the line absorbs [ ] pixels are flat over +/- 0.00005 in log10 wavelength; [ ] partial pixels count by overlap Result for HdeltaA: -0.29 nm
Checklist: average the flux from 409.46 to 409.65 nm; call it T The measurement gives 310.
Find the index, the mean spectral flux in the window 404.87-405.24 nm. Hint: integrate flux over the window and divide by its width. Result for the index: 276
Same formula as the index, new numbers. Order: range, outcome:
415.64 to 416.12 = 277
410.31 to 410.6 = 316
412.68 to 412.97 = 297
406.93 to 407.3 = 276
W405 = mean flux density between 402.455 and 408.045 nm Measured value 290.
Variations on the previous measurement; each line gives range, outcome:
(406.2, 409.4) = 304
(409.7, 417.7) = 292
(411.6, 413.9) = 302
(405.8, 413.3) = 302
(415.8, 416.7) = 305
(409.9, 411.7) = 300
